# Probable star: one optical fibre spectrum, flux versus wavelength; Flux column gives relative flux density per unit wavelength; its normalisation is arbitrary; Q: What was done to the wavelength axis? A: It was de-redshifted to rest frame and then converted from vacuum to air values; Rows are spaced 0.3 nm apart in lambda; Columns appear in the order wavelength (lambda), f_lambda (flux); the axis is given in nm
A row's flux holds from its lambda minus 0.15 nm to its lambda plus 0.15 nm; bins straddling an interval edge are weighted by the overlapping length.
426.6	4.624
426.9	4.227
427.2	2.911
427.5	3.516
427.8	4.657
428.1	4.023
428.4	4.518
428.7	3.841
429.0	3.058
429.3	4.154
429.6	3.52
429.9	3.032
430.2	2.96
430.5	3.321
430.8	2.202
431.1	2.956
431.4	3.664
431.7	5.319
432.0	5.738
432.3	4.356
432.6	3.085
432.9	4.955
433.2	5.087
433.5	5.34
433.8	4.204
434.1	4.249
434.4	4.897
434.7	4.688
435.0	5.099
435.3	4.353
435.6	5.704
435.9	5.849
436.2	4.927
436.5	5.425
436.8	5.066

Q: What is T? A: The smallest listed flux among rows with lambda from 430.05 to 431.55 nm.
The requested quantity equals 2.202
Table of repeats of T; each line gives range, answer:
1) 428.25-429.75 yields 3.058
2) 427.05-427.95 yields 2.911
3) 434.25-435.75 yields 4.353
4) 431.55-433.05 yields 3.085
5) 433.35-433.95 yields 4.204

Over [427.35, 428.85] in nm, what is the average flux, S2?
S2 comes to 4.11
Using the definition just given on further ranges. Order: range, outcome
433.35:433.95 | 4.77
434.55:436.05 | 5.14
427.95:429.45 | 3.92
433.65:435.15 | 4.63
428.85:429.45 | 3.61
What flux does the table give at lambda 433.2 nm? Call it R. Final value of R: 5.087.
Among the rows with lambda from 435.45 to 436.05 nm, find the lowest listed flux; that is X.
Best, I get 5.704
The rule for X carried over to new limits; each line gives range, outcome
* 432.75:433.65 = 4.955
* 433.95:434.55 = 4.249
